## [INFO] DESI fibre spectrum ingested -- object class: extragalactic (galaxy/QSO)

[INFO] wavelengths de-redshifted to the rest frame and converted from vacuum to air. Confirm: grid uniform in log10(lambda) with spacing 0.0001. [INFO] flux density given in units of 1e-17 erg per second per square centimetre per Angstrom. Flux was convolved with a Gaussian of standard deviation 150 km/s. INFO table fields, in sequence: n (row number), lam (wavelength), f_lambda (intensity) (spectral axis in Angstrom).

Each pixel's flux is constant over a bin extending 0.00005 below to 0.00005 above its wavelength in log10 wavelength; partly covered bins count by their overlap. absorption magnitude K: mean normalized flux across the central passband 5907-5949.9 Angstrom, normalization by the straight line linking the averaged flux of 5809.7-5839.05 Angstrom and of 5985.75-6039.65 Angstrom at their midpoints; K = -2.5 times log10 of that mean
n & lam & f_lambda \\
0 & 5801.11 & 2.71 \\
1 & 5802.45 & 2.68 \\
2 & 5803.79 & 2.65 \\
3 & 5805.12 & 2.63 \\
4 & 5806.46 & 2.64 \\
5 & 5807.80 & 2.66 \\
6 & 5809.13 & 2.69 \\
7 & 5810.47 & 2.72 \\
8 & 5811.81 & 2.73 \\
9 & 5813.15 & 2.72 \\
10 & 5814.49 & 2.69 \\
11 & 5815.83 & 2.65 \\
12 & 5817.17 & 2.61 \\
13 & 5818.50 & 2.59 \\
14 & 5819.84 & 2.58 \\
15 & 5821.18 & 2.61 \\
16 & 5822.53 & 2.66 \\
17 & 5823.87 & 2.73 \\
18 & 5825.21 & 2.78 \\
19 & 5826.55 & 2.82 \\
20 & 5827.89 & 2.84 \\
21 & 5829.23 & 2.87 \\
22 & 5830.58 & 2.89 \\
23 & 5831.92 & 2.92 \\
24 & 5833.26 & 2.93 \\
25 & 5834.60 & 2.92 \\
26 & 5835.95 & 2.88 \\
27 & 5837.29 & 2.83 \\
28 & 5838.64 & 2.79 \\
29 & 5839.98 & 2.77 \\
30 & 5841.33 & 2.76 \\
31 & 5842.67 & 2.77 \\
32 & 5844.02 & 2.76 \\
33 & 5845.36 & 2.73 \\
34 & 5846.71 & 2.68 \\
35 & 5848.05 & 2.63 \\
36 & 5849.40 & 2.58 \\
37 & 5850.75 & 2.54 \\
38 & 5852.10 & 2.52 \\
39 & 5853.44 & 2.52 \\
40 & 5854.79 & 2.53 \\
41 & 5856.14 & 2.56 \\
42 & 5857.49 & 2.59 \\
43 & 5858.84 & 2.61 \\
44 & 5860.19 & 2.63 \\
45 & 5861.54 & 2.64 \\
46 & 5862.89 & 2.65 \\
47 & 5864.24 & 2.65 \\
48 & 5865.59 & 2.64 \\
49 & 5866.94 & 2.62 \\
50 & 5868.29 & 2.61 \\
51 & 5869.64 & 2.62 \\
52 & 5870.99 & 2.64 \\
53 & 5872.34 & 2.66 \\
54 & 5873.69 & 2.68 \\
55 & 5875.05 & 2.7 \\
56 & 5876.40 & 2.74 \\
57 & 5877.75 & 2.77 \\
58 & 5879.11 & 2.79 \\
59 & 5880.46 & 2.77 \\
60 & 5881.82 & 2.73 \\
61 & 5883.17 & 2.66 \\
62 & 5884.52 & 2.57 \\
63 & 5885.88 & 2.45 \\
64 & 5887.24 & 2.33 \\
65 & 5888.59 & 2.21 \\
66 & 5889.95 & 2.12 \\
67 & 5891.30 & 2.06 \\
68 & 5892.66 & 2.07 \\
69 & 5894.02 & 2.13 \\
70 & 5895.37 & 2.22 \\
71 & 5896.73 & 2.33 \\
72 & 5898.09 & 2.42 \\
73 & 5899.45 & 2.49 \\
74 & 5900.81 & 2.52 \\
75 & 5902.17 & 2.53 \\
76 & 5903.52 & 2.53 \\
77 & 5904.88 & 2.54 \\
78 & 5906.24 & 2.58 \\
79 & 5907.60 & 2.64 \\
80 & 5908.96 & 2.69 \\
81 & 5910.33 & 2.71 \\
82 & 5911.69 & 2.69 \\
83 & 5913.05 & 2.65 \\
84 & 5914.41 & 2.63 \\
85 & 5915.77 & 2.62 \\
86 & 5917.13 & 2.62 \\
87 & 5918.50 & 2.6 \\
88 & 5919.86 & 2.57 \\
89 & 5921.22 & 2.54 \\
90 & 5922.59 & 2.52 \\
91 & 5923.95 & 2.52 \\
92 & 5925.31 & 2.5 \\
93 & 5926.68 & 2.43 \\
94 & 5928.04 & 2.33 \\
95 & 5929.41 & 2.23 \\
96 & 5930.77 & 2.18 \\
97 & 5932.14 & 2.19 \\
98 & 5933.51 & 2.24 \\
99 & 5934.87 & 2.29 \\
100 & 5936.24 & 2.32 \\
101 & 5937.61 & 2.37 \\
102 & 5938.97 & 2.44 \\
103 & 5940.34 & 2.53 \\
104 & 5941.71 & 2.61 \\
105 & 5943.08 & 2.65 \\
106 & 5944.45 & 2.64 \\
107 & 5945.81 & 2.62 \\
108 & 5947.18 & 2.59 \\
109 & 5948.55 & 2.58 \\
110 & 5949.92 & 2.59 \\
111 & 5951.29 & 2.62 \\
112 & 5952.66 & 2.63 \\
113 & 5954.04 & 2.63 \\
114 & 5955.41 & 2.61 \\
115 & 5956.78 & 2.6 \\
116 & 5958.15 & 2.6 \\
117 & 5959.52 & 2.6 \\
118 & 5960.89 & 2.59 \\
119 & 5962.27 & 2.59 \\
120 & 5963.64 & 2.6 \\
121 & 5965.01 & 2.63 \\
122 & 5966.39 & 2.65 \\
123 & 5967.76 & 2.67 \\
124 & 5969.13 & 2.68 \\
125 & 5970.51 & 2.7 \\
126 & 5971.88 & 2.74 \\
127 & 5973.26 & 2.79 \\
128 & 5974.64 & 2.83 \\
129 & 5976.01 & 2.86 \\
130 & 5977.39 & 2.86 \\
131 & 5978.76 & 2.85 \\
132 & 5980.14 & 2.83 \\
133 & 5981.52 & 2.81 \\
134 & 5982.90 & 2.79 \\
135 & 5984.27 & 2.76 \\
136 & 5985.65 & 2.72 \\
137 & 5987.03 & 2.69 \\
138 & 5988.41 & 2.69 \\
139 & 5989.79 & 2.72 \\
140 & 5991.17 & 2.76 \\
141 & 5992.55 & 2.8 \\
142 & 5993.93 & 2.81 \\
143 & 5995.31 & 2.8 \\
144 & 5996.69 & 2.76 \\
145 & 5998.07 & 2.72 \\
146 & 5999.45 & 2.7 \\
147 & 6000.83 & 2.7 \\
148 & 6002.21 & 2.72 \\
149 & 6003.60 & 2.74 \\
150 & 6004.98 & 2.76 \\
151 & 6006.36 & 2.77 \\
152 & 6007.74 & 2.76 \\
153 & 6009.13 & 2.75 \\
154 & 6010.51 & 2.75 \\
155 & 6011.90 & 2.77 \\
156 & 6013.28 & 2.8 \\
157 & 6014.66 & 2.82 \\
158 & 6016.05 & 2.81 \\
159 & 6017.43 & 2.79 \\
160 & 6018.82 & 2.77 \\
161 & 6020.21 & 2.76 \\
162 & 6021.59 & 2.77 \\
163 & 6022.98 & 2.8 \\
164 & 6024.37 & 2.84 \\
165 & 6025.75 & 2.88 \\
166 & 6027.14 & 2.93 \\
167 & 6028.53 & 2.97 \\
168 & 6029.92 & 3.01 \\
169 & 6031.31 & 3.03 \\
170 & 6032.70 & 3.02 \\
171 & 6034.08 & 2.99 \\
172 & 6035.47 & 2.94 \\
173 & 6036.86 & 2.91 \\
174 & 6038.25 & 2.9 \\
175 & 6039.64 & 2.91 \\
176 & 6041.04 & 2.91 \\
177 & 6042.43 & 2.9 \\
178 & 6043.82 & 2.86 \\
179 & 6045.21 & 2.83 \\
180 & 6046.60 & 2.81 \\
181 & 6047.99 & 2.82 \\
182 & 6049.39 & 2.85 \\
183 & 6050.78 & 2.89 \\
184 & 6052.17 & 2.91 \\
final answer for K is 0.115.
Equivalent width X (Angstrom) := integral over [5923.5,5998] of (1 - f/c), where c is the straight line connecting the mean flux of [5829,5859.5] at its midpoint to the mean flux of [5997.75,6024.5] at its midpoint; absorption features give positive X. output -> 3.7 Angstrom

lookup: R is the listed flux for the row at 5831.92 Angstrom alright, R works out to 2.92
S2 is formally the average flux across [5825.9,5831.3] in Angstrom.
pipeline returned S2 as 2.86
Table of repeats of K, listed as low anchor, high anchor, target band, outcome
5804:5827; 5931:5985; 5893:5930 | 0.05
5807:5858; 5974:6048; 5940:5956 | 0.07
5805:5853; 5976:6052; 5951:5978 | 0.05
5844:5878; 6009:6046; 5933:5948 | 0.11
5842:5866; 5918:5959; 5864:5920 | 0.01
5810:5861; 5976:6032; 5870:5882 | 0.01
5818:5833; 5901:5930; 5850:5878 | 0.02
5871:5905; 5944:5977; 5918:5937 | 0.08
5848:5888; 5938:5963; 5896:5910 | 0.03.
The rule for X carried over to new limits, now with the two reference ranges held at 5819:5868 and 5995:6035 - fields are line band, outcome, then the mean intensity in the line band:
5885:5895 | 1.9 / 2.2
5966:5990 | 0.3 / 2.76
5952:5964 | 0.8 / 2.6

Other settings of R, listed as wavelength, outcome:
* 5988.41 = 2.69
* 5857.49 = 2.59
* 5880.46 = 2.77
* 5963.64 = 2.6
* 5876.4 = 2.74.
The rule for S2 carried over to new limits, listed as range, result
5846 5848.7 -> 2.66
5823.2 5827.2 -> 2.78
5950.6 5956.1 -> 2.62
